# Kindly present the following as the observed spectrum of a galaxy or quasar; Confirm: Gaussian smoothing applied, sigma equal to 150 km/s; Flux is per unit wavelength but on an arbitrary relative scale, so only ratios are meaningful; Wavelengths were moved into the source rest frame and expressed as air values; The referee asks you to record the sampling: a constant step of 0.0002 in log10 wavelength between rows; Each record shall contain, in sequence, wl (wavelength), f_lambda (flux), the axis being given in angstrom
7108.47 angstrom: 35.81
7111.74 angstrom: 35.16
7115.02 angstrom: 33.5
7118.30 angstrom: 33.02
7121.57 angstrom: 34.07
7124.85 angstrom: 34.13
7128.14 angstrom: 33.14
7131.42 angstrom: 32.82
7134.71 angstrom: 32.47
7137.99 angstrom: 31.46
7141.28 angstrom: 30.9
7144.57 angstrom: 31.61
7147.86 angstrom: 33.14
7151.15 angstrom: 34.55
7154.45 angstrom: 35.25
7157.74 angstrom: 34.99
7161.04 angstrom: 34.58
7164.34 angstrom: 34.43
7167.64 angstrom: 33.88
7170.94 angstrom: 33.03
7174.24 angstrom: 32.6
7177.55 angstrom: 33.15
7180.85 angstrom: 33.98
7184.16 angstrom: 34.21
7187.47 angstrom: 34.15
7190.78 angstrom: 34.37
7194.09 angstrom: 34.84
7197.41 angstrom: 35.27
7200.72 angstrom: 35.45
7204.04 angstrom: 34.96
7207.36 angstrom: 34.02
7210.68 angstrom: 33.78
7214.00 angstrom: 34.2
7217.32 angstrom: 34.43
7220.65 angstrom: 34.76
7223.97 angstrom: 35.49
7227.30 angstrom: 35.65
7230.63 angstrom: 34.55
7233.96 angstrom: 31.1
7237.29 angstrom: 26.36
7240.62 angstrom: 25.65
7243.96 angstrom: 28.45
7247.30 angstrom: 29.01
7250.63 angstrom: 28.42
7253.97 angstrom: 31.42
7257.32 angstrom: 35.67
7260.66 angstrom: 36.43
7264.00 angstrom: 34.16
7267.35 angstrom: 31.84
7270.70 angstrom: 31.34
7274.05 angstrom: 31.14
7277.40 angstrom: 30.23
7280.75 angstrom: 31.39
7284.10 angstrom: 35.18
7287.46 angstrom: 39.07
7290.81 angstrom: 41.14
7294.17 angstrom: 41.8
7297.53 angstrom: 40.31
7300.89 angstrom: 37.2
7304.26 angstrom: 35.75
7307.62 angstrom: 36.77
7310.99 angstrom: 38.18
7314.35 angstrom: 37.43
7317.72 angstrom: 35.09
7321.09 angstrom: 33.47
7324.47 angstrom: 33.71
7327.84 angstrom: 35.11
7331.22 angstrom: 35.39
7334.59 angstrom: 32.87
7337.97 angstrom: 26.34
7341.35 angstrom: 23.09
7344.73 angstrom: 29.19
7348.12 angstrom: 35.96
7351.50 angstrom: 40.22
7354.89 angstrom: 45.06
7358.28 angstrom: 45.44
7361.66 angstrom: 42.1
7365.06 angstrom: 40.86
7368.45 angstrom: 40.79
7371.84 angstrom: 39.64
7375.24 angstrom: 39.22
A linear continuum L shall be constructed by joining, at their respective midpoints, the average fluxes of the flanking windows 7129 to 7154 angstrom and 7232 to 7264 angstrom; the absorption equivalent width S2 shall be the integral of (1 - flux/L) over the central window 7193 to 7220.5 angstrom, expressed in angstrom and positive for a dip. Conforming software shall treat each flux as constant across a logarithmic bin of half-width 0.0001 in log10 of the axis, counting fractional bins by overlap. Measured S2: -2.9 angstrom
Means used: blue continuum 32.6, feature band 34.6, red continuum 30.5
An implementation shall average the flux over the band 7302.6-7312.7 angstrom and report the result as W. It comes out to 36.9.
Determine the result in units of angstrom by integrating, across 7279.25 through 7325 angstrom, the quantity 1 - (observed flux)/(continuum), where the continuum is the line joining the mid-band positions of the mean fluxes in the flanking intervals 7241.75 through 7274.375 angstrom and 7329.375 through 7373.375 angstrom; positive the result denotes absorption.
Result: -3.98 angstrom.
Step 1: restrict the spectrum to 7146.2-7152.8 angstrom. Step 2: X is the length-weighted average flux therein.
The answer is 33.8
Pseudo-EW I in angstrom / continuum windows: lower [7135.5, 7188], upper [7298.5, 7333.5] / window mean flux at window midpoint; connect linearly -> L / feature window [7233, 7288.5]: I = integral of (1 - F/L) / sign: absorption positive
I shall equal 5.6 angstrom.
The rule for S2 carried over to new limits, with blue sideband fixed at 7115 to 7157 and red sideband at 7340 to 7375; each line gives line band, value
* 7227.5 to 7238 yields 1.09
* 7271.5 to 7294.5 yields 0.92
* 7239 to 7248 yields 2.05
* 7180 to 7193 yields 0.04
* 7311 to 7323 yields 0.56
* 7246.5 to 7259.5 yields 1.61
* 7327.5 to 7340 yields 1.97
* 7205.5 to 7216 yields 0.26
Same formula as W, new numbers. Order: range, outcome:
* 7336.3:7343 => 24.7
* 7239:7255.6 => 28.6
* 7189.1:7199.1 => 34.8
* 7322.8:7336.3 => 34.3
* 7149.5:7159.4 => 34.9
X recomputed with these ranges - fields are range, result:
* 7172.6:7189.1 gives 33.6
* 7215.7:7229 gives 35.1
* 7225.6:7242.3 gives 30.7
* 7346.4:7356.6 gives 40.4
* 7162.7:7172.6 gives 33.8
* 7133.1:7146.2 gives 31.6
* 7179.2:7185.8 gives 34.1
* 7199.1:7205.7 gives 35.2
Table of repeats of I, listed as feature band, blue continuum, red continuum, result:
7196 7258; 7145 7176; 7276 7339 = 4.0 angstrom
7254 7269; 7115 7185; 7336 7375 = 0.5 angstrom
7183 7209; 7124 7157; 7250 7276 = -1.4 angstrom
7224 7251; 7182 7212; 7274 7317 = 3.9 angstrom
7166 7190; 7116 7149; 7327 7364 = -0.2 angstrom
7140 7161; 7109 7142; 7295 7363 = 0.0 angstrom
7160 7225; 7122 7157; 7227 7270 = -4.2 angstrom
